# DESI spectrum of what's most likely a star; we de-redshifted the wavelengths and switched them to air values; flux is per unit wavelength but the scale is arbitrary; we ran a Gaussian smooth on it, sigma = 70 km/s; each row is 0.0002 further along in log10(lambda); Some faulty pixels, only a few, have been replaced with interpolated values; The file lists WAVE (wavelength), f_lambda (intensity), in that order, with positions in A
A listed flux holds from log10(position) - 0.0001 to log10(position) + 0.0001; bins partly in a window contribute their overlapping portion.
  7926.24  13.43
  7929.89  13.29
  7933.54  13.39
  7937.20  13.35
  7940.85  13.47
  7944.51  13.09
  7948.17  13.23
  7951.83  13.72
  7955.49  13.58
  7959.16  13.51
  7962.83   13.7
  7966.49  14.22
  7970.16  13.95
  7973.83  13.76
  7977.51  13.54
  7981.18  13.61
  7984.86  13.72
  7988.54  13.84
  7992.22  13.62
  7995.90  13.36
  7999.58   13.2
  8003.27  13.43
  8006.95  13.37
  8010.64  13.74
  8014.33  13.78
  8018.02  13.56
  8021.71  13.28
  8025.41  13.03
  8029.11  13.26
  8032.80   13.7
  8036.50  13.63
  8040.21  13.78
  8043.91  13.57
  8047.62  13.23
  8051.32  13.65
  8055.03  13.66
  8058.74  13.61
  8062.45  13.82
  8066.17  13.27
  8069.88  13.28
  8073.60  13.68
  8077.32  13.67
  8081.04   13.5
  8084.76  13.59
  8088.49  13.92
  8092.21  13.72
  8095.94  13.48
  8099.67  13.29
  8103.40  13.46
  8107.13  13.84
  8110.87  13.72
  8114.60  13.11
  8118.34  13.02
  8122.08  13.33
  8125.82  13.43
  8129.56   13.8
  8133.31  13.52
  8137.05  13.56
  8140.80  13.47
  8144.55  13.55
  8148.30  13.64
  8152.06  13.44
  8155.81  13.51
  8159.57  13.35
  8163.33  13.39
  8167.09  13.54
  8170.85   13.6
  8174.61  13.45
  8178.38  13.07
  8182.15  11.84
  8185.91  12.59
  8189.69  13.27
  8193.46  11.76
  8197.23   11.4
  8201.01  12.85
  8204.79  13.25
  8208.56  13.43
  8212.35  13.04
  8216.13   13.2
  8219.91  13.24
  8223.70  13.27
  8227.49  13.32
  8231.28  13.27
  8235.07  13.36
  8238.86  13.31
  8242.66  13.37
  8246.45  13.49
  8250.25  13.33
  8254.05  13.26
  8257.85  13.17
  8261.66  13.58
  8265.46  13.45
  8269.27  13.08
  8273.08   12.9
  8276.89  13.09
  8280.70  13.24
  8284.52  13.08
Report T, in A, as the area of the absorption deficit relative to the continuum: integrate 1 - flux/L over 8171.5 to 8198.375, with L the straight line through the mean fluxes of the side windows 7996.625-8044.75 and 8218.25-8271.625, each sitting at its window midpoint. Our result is 1.6 A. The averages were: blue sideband 13.5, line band 12.6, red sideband 13.3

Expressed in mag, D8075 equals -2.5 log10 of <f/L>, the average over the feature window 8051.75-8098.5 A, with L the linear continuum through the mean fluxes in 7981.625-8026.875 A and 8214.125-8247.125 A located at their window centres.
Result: -0.01 mag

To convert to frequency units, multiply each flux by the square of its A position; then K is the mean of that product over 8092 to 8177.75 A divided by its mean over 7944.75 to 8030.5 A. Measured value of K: 1.03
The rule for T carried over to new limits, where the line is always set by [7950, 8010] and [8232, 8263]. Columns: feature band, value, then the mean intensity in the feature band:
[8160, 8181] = 0.13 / 13.3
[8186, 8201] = 1.26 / 12.3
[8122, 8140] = -0.09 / 13.5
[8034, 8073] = 0.00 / 13.6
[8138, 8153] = -0.08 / 13.5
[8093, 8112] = -0.08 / 13.6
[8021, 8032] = 0.29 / 13.2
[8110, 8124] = 0.23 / 13.3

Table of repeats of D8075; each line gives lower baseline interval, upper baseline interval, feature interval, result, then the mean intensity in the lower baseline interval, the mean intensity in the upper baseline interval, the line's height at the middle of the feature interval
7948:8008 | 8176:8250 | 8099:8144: -0.020 mag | 13.6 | 13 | 13.2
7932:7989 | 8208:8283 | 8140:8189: 0.008 mag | 13.6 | 13.3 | 13.4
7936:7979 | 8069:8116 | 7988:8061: 0.006 mag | 13.6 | 13.6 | 13.6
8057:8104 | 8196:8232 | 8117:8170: -0.013 mag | 13.6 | 13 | 13.3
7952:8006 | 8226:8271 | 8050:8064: -0.010 mag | 13.6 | 13.3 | 13.6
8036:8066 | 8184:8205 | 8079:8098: -0.027 mag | 13.6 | 12.5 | 13.3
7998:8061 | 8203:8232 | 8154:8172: -0.012 mag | 13.5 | 13.3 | 13.3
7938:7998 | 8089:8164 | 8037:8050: 0.001 mag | 13.6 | 13.5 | 13.6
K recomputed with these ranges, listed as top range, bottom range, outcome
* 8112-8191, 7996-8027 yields 1.03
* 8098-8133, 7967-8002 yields 1.02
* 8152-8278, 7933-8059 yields 1.02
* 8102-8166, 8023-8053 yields 1.02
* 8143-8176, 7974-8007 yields 1.04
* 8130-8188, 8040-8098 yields 1.00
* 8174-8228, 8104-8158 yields 0.97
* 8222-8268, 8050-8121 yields 1.03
